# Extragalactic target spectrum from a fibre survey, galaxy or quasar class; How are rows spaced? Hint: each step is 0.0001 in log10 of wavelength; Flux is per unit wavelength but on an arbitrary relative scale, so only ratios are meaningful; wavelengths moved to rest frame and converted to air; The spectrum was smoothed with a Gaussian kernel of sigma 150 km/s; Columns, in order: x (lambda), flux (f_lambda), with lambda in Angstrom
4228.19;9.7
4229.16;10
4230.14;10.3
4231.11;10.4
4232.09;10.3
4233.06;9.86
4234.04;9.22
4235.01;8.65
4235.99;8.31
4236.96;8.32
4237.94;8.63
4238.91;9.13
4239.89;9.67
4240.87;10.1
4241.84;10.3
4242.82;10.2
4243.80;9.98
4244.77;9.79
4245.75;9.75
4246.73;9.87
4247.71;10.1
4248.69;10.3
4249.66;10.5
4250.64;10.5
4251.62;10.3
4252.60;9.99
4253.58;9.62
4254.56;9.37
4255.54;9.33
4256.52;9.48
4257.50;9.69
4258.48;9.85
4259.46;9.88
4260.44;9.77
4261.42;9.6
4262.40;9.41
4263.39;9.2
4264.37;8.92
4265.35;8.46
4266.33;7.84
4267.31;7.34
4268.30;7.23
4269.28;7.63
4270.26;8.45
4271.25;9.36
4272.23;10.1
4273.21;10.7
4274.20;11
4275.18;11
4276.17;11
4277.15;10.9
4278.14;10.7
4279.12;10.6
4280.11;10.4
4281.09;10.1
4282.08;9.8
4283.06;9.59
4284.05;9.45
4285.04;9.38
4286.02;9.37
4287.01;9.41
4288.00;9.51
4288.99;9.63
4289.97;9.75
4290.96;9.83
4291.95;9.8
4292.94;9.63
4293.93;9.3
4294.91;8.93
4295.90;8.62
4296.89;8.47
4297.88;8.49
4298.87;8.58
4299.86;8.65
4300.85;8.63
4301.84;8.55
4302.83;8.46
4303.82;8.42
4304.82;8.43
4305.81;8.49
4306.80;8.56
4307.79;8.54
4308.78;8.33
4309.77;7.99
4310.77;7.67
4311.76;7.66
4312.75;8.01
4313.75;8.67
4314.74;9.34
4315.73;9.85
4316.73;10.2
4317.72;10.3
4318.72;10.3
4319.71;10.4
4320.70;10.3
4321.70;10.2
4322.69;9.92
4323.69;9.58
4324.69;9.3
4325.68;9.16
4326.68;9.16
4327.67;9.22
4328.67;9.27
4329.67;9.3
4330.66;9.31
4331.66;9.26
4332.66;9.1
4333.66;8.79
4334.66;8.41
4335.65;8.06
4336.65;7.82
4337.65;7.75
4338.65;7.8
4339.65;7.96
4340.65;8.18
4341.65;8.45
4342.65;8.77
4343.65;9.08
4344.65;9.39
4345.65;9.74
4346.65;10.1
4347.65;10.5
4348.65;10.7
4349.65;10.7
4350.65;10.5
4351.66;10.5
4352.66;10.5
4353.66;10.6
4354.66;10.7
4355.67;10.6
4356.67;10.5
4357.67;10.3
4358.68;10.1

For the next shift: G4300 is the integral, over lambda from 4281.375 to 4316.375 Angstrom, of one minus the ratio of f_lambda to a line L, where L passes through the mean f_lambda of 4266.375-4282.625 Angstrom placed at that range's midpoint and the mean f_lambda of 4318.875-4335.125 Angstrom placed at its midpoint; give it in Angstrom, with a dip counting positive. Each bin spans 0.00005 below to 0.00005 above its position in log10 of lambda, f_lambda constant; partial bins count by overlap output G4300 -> 2.4 Angstrom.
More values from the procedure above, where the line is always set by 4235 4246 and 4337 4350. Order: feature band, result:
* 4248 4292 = -1.4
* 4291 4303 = 0.5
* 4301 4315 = 1.3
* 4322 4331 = -0.2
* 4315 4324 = -0.9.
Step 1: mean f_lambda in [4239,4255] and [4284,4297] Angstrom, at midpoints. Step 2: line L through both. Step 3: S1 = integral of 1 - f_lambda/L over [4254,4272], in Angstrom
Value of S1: 1.5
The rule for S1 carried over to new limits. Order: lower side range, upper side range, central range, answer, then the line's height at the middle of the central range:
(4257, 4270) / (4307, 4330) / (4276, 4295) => -1.8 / 8.99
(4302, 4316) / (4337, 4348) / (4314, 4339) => -1.9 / 8.65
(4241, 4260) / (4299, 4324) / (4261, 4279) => 0.4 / 9.64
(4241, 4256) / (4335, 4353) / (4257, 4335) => 2.8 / 9.62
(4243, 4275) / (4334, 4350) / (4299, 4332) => 0.2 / 9.12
